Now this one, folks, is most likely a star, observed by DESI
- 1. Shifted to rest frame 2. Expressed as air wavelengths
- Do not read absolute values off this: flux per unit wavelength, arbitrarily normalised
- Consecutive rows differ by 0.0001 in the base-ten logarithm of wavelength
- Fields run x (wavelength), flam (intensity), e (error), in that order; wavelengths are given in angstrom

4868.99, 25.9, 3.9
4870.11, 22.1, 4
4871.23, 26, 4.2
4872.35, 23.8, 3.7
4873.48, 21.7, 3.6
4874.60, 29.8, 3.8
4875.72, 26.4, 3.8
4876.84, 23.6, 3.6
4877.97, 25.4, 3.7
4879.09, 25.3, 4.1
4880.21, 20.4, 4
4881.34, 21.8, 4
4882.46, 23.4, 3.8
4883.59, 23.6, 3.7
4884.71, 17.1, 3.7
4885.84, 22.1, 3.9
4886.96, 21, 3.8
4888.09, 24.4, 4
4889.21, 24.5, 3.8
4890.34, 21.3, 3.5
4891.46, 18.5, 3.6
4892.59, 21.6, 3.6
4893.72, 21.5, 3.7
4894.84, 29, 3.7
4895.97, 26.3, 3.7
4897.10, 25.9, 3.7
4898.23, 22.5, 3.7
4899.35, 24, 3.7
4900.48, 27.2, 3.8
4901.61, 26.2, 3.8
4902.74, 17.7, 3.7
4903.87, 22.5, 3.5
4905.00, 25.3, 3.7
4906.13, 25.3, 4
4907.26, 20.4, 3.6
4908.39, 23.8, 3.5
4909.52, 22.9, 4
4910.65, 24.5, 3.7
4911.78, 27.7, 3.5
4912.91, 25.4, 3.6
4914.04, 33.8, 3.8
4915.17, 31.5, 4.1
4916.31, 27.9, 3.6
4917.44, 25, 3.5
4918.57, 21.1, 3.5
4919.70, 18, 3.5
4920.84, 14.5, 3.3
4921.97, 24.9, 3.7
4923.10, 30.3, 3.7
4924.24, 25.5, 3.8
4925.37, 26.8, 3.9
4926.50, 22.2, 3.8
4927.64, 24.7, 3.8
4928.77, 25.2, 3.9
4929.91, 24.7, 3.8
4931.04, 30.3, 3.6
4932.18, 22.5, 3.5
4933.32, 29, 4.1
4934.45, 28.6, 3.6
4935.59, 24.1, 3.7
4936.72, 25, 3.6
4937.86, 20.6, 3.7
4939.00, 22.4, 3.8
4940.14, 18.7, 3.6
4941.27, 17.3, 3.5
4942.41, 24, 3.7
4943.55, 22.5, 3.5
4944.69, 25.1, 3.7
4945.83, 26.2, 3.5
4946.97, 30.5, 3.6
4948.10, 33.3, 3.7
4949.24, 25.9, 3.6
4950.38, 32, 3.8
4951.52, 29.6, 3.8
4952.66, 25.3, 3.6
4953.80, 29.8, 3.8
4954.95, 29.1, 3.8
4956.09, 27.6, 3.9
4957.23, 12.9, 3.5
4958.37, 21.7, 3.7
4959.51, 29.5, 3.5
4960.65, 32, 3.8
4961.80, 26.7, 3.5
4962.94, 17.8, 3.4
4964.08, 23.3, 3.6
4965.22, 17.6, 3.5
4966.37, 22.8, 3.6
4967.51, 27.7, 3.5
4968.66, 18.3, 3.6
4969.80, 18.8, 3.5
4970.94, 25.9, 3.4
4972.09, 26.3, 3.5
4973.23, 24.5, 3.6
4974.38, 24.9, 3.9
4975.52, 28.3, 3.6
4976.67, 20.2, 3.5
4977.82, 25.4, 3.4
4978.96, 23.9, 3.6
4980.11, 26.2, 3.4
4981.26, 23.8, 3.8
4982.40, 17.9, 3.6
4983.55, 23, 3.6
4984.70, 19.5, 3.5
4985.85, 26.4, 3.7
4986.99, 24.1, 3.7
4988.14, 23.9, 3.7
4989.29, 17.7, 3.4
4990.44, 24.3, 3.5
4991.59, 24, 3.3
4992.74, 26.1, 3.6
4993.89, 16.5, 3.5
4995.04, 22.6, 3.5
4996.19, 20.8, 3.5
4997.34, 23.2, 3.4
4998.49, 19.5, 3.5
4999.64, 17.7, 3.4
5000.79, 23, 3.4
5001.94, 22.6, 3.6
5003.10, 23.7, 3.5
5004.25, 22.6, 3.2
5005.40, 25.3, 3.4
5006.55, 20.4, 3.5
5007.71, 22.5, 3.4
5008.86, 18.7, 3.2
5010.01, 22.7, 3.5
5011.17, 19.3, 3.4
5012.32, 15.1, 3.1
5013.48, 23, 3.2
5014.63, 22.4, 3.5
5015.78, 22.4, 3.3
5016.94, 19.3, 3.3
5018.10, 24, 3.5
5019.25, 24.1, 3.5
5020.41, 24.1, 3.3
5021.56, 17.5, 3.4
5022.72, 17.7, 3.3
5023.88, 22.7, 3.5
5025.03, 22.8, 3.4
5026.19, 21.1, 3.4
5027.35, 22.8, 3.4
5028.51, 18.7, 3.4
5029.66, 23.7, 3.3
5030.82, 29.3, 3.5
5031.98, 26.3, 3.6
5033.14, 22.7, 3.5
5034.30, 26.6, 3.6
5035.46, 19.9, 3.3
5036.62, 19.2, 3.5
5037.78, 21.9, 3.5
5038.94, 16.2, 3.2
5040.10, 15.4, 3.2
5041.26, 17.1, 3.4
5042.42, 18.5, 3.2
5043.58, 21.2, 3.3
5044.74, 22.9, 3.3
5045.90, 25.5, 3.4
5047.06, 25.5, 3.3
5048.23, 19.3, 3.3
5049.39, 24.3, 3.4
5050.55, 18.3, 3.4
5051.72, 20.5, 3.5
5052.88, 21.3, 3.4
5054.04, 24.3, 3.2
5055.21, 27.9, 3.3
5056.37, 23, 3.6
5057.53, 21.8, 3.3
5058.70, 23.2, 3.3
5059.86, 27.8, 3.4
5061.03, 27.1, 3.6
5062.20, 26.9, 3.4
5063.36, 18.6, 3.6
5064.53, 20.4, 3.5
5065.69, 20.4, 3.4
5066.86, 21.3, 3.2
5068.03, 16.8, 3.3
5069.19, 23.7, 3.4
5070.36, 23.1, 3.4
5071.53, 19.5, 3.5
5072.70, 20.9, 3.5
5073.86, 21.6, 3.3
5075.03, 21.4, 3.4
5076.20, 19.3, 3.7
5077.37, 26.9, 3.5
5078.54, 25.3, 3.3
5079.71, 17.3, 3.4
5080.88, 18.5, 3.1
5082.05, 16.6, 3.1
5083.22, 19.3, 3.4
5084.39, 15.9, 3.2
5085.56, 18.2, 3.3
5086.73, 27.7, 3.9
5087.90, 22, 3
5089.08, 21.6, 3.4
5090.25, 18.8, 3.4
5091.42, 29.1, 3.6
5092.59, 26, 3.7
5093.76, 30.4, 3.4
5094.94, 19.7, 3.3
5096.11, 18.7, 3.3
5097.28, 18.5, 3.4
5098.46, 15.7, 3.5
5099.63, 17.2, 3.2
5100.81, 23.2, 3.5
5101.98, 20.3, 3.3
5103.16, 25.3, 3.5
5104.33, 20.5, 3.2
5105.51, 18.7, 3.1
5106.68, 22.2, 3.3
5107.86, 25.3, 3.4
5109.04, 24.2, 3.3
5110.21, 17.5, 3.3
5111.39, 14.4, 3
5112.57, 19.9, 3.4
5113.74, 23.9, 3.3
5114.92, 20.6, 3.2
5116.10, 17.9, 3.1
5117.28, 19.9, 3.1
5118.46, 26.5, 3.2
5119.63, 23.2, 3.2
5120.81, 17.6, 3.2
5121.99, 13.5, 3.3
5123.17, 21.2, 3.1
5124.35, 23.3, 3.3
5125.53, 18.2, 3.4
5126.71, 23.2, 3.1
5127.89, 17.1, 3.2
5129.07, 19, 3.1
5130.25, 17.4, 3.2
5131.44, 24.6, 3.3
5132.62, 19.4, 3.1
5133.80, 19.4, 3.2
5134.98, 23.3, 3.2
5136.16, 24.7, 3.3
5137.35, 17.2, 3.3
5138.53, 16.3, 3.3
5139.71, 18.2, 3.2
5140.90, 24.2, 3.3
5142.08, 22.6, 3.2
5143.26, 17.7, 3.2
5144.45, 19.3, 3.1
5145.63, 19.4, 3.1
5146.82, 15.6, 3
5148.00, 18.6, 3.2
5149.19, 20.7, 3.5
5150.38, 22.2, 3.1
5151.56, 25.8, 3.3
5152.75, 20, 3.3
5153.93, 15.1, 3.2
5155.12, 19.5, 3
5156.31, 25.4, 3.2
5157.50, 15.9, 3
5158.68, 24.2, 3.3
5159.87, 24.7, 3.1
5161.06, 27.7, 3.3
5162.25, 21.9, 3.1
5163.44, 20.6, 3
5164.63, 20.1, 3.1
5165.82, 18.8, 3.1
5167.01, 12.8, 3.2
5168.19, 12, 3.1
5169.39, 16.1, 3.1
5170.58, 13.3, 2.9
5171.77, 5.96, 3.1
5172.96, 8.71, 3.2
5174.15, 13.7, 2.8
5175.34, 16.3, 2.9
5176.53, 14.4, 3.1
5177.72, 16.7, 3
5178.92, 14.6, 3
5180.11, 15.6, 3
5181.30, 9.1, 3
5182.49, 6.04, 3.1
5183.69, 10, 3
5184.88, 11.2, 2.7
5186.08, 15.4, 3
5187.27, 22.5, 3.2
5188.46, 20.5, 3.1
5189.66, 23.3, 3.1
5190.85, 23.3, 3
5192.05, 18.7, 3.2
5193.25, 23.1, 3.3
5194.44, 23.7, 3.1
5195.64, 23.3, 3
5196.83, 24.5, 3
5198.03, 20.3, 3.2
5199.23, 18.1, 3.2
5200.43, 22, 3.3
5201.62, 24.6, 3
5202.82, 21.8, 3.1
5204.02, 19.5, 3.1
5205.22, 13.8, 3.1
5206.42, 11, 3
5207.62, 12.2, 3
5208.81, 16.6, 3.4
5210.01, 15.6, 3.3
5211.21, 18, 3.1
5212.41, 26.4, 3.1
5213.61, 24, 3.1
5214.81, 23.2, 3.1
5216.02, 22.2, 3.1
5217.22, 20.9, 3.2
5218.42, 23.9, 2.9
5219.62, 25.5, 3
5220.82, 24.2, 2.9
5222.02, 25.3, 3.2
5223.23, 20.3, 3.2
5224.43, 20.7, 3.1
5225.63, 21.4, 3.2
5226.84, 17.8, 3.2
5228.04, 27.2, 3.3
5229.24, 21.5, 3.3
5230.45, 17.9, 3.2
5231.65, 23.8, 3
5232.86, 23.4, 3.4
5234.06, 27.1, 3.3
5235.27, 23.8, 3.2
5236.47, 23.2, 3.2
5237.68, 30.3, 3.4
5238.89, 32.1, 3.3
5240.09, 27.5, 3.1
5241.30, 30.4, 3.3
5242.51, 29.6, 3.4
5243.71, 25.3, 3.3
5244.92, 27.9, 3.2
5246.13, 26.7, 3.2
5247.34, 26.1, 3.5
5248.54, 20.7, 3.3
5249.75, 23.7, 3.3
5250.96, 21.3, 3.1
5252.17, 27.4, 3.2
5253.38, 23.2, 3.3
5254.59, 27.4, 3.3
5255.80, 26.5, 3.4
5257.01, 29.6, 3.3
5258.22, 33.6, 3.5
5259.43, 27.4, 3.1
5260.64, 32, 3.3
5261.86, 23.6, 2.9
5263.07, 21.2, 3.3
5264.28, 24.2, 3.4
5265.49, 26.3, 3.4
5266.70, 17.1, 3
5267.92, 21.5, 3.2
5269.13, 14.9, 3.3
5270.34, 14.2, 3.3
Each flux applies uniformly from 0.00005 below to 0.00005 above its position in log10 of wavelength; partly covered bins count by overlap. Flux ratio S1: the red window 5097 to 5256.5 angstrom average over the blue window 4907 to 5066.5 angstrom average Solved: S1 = 0.9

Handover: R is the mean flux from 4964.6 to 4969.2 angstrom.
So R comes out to 21.6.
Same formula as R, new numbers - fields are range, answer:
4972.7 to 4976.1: 25.9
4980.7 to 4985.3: 21.1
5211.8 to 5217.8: 23.3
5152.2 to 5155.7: 18.2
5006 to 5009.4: 20.5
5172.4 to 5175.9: 12.9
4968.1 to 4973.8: 22.8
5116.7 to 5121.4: 21.8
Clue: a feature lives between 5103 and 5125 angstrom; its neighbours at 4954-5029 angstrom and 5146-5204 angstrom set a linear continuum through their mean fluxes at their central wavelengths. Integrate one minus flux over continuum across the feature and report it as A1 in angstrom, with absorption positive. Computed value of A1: -1.13 angstrom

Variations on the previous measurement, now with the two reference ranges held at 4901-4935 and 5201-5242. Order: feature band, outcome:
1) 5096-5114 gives 2.30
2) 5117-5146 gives 3.53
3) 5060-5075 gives 1.13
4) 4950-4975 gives -0.13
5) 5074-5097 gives 1.76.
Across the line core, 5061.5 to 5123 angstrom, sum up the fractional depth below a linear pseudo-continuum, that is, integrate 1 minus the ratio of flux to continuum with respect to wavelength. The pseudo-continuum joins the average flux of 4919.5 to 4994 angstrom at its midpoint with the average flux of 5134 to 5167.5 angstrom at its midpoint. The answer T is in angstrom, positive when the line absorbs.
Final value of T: 1.7 angstrom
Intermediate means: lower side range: 24.3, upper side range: 20.5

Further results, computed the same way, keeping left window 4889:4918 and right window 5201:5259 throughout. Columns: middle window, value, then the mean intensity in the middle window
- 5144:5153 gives 1.3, 20.2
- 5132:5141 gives 1.4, 20.1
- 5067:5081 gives 1.6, 21.3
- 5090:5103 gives 1.2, 21.8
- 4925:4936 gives -0.5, 25.8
